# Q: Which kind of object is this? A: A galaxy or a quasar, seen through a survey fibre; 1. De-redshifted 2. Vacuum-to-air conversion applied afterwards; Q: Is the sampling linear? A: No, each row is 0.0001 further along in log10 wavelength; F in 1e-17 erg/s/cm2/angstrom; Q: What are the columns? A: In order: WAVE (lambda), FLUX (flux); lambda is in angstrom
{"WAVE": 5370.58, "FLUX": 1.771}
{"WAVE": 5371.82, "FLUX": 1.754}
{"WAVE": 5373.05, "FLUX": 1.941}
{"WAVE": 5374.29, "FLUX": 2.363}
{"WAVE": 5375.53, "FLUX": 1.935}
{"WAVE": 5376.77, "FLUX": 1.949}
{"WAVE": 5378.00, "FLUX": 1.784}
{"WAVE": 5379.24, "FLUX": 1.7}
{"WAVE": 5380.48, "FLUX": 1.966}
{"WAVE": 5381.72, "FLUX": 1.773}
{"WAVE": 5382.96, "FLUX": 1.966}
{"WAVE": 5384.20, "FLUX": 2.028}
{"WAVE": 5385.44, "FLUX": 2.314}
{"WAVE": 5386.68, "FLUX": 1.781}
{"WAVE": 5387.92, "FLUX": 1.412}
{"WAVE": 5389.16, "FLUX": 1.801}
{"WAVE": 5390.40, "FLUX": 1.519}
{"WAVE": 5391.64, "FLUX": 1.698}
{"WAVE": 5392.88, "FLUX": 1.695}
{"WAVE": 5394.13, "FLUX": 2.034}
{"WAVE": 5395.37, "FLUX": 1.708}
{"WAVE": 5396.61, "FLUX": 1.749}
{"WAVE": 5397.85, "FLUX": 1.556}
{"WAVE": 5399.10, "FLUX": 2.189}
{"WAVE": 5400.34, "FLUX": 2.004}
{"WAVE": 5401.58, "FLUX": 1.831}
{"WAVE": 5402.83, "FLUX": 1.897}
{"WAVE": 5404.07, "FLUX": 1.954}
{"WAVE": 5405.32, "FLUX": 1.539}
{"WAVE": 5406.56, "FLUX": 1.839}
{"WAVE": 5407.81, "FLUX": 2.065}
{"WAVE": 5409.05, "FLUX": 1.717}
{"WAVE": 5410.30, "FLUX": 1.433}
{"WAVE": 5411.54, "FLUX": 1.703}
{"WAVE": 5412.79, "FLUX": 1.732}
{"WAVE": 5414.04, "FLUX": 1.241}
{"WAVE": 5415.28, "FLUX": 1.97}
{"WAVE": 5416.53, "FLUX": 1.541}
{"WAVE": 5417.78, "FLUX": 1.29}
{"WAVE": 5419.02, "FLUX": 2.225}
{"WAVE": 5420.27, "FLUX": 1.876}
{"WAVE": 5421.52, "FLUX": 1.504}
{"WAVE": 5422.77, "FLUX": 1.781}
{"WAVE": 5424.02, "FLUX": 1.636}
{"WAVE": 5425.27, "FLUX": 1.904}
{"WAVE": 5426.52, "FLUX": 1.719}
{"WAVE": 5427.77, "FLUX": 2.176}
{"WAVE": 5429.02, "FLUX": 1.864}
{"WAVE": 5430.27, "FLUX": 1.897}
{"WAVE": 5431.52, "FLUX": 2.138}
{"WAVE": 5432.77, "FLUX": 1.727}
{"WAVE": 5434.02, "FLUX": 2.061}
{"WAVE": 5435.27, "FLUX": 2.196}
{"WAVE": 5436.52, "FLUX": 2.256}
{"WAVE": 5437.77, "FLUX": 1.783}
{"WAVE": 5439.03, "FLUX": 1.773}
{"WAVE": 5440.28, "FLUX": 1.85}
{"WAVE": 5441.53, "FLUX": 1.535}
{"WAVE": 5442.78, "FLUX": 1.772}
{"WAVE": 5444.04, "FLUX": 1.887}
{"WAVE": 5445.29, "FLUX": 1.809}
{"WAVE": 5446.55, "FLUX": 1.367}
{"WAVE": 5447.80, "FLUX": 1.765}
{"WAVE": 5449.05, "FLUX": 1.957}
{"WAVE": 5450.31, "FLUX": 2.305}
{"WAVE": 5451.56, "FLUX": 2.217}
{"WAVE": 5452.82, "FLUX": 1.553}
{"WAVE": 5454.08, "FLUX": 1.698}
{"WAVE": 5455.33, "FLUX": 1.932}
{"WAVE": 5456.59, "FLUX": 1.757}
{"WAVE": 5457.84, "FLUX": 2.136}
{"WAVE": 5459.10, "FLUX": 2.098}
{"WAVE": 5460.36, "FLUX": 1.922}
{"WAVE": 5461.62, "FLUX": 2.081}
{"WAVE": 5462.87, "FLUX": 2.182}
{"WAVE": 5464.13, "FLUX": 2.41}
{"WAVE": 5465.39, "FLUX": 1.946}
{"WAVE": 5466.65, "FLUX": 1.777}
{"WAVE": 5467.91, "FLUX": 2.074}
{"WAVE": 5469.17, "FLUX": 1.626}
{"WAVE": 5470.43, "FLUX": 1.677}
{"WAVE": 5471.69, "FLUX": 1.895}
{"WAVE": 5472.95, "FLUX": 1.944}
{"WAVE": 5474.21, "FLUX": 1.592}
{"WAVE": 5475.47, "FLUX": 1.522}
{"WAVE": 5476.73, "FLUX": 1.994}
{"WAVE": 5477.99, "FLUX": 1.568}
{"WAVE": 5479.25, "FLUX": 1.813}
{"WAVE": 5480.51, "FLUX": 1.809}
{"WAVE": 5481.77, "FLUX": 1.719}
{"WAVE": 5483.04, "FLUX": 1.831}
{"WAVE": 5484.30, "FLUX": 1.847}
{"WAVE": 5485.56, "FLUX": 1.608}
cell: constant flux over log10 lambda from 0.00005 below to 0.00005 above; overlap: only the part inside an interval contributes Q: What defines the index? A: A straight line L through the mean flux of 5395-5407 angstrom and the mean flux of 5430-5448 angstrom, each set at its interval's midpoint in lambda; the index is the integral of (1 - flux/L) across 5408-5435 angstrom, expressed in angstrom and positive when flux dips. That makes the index 1.0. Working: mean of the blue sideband 1.83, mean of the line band 1.78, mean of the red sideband 1.86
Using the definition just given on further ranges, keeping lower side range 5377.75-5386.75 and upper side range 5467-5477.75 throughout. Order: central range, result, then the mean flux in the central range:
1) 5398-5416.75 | 1.10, 1.78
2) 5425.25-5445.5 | -0.69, 1.9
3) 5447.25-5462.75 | -1.29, 1.96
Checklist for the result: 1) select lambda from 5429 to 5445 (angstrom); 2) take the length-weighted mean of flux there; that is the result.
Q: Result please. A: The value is 1.9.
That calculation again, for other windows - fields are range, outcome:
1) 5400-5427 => 1.74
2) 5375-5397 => 1.82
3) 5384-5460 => 1.83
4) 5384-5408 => 1.82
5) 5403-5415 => 1.71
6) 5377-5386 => 1.93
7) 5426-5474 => 1.91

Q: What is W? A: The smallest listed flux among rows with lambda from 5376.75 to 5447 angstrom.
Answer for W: 1.241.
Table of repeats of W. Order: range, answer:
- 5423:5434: 1.636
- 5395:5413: 1.433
